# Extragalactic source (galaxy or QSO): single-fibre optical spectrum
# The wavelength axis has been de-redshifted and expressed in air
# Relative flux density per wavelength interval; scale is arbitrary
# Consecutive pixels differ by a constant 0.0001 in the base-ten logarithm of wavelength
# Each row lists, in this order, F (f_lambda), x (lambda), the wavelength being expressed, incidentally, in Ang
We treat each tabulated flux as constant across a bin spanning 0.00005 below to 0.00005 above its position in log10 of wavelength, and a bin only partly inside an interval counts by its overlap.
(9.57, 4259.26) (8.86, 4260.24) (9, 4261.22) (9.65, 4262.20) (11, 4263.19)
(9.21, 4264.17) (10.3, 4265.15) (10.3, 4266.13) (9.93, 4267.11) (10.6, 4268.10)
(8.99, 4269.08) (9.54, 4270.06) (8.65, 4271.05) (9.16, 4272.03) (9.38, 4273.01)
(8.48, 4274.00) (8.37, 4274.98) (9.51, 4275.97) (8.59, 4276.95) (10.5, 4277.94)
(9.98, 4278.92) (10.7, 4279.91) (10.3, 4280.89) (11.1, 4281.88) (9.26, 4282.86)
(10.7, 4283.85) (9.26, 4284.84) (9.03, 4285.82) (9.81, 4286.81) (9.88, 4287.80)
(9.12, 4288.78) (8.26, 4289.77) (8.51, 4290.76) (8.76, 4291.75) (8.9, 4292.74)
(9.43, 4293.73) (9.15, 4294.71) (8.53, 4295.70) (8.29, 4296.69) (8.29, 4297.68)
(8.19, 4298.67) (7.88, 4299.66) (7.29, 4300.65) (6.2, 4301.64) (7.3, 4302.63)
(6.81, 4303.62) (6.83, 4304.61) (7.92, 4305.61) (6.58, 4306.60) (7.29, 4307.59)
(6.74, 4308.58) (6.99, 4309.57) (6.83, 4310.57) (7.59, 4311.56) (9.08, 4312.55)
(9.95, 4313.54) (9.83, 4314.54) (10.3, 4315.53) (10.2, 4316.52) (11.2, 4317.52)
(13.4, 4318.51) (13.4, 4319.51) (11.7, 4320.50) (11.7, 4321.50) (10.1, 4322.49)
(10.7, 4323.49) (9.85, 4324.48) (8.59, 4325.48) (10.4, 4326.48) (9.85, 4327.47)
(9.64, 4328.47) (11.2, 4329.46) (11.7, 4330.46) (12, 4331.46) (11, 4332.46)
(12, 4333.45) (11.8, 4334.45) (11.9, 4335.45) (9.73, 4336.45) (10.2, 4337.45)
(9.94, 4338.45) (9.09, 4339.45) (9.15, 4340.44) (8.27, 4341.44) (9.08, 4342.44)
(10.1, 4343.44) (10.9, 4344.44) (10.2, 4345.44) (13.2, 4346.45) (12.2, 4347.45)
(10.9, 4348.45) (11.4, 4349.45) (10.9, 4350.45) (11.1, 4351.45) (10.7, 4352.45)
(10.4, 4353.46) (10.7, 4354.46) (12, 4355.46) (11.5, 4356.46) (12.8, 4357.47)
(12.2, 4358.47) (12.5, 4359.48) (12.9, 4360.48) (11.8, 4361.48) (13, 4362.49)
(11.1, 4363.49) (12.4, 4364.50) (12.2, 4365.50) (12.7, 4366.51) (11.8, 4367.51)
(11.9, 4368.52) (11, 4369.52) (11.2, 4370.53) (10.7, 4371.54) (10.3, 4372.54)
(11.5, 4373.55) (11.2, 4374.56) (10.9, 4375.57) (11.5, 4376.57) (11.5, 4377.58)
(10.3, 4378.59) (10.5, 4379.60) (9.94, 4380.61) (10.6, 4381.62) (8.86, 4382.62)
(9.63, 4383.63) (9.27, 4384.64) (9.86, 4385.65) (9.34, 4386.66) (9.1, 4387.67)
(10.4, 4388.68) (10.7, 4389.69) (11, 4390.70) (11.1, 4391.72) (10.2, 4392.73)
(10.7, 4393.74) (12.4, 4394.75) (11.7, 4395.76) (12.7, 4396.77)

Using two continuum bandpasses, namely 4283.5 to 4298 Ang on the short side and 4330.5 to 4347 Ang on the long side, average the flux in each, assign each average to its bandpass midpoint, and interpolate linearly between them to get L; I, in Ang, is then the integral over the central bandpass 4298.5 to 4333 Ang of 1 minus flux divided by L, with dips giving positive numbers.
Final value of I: 1.9 Ang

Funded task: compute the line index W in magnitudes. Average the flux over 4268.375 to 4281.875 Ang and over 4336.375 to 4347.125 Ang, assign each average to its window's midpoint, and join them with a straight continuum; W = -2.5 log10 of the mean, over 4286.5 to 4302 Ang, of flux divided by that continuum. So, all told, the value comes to 0.13 mag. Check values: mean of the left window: 9.48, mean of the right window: 10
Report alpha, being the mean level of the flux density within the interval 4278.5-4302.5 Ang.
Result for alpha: 9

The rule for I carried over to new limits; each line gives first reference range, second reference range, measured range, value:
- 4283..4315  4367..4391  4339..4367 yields -4.1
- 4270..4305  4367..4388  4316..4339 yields -3.2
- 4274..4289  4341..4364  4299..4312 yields 4.0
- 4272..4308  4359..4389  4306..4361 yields -3.0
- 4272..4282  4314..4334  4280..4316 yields 5.8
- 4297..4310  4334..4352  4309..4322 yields -2.9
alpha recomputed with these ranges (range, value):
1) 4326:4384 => 11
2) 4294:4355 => 9.75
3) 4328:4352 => 10.7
